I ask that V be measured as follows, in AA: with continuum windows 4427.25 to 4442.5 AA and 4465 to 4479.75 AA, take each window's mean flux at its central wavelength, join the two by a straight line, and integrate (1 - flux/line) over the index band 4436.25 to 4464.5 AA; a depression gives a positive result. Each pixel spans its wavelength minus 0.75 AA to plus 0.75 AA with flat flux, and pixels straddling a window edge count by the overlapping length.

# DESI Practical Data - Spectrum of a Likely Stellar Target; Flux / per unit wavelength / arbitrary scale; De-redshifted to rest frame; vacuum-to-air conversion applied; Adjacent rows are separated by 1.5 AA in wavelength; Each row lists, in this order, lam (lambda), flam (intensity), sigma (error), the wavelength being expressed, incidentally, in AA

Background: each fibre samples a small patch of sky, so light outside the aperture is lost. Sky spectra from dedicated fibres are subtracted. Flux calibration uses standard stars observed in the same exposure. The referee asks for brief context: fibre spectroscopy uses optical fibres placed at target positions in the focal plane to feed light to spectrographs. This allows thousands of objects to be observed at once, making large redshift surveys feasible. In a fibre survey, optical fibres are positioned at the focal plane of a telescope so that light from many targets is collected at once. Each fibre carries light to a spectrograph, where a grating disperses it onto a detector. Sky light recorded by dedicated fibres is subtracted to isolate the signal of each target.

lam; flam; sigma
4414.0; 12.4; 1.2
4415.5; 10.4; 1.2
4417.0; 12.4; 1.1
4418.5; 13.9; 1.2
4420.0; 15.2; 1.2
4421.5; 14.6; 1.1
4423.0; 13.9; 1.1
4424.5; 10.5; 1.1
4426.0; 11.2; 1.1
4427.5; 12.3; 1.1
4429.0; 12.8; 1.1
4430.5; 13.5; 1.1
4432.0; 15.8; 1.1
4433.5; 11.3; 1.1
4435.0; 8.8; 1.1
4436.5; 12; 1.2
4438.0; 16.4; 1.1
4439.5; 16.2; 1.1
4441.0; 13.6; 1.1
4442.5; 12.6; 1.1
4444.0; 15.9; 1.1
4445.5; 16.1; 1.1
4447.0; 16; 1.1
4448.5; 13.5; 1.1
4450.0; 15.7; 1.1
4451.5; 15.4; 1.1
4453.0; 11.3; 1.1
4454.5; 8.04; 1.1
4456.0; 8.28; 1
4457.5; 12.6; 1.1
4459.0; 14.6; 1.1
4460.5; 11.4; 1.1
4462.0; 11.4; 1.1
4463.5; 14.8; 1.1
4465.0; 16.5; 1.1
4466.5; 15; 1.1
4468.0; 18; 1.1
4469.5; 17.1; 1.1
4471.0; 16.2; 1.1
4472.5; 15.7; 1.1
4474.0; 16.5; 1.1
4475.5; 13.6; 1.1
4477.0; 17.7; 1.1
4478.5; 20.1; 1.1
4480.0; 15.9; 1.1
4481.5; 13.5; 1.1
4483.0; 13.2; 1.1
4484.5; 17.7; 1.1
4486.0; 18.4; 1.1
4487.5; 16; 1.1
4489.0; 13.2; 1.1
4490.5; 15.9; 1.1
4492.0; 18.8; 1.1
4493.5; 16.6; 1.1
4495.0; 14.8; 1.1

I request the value 2.0 AA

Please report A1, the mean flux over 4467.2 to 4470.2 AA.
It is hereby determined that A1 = 17.5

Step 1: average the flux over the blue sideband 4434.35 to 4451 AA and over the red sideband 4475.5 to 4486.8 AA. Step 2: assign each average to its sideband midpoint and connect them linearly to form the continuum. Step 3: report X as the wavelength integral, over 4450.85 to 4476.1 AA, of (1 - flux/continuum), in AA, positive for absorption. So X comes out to 2.6 AA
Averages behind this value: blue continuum 14.3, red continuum 16.4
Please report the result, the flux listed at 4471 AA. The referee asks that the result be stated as 16.2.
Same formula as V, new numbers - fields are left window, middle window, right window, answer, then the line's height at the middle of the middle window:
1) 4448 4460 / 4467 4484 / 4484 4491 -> -1.6 AA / 14.8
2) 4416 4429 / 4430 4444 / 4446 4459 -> -0.7 AA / 12.9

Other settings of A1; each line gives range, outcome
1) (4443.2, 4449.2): 15.4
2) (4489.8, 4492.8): 17.4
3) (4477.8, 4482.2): 16.5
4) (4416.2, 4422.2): 14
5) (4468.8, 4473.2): 16.3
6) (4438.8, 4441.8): 14.8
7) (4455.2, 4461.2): 11.7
